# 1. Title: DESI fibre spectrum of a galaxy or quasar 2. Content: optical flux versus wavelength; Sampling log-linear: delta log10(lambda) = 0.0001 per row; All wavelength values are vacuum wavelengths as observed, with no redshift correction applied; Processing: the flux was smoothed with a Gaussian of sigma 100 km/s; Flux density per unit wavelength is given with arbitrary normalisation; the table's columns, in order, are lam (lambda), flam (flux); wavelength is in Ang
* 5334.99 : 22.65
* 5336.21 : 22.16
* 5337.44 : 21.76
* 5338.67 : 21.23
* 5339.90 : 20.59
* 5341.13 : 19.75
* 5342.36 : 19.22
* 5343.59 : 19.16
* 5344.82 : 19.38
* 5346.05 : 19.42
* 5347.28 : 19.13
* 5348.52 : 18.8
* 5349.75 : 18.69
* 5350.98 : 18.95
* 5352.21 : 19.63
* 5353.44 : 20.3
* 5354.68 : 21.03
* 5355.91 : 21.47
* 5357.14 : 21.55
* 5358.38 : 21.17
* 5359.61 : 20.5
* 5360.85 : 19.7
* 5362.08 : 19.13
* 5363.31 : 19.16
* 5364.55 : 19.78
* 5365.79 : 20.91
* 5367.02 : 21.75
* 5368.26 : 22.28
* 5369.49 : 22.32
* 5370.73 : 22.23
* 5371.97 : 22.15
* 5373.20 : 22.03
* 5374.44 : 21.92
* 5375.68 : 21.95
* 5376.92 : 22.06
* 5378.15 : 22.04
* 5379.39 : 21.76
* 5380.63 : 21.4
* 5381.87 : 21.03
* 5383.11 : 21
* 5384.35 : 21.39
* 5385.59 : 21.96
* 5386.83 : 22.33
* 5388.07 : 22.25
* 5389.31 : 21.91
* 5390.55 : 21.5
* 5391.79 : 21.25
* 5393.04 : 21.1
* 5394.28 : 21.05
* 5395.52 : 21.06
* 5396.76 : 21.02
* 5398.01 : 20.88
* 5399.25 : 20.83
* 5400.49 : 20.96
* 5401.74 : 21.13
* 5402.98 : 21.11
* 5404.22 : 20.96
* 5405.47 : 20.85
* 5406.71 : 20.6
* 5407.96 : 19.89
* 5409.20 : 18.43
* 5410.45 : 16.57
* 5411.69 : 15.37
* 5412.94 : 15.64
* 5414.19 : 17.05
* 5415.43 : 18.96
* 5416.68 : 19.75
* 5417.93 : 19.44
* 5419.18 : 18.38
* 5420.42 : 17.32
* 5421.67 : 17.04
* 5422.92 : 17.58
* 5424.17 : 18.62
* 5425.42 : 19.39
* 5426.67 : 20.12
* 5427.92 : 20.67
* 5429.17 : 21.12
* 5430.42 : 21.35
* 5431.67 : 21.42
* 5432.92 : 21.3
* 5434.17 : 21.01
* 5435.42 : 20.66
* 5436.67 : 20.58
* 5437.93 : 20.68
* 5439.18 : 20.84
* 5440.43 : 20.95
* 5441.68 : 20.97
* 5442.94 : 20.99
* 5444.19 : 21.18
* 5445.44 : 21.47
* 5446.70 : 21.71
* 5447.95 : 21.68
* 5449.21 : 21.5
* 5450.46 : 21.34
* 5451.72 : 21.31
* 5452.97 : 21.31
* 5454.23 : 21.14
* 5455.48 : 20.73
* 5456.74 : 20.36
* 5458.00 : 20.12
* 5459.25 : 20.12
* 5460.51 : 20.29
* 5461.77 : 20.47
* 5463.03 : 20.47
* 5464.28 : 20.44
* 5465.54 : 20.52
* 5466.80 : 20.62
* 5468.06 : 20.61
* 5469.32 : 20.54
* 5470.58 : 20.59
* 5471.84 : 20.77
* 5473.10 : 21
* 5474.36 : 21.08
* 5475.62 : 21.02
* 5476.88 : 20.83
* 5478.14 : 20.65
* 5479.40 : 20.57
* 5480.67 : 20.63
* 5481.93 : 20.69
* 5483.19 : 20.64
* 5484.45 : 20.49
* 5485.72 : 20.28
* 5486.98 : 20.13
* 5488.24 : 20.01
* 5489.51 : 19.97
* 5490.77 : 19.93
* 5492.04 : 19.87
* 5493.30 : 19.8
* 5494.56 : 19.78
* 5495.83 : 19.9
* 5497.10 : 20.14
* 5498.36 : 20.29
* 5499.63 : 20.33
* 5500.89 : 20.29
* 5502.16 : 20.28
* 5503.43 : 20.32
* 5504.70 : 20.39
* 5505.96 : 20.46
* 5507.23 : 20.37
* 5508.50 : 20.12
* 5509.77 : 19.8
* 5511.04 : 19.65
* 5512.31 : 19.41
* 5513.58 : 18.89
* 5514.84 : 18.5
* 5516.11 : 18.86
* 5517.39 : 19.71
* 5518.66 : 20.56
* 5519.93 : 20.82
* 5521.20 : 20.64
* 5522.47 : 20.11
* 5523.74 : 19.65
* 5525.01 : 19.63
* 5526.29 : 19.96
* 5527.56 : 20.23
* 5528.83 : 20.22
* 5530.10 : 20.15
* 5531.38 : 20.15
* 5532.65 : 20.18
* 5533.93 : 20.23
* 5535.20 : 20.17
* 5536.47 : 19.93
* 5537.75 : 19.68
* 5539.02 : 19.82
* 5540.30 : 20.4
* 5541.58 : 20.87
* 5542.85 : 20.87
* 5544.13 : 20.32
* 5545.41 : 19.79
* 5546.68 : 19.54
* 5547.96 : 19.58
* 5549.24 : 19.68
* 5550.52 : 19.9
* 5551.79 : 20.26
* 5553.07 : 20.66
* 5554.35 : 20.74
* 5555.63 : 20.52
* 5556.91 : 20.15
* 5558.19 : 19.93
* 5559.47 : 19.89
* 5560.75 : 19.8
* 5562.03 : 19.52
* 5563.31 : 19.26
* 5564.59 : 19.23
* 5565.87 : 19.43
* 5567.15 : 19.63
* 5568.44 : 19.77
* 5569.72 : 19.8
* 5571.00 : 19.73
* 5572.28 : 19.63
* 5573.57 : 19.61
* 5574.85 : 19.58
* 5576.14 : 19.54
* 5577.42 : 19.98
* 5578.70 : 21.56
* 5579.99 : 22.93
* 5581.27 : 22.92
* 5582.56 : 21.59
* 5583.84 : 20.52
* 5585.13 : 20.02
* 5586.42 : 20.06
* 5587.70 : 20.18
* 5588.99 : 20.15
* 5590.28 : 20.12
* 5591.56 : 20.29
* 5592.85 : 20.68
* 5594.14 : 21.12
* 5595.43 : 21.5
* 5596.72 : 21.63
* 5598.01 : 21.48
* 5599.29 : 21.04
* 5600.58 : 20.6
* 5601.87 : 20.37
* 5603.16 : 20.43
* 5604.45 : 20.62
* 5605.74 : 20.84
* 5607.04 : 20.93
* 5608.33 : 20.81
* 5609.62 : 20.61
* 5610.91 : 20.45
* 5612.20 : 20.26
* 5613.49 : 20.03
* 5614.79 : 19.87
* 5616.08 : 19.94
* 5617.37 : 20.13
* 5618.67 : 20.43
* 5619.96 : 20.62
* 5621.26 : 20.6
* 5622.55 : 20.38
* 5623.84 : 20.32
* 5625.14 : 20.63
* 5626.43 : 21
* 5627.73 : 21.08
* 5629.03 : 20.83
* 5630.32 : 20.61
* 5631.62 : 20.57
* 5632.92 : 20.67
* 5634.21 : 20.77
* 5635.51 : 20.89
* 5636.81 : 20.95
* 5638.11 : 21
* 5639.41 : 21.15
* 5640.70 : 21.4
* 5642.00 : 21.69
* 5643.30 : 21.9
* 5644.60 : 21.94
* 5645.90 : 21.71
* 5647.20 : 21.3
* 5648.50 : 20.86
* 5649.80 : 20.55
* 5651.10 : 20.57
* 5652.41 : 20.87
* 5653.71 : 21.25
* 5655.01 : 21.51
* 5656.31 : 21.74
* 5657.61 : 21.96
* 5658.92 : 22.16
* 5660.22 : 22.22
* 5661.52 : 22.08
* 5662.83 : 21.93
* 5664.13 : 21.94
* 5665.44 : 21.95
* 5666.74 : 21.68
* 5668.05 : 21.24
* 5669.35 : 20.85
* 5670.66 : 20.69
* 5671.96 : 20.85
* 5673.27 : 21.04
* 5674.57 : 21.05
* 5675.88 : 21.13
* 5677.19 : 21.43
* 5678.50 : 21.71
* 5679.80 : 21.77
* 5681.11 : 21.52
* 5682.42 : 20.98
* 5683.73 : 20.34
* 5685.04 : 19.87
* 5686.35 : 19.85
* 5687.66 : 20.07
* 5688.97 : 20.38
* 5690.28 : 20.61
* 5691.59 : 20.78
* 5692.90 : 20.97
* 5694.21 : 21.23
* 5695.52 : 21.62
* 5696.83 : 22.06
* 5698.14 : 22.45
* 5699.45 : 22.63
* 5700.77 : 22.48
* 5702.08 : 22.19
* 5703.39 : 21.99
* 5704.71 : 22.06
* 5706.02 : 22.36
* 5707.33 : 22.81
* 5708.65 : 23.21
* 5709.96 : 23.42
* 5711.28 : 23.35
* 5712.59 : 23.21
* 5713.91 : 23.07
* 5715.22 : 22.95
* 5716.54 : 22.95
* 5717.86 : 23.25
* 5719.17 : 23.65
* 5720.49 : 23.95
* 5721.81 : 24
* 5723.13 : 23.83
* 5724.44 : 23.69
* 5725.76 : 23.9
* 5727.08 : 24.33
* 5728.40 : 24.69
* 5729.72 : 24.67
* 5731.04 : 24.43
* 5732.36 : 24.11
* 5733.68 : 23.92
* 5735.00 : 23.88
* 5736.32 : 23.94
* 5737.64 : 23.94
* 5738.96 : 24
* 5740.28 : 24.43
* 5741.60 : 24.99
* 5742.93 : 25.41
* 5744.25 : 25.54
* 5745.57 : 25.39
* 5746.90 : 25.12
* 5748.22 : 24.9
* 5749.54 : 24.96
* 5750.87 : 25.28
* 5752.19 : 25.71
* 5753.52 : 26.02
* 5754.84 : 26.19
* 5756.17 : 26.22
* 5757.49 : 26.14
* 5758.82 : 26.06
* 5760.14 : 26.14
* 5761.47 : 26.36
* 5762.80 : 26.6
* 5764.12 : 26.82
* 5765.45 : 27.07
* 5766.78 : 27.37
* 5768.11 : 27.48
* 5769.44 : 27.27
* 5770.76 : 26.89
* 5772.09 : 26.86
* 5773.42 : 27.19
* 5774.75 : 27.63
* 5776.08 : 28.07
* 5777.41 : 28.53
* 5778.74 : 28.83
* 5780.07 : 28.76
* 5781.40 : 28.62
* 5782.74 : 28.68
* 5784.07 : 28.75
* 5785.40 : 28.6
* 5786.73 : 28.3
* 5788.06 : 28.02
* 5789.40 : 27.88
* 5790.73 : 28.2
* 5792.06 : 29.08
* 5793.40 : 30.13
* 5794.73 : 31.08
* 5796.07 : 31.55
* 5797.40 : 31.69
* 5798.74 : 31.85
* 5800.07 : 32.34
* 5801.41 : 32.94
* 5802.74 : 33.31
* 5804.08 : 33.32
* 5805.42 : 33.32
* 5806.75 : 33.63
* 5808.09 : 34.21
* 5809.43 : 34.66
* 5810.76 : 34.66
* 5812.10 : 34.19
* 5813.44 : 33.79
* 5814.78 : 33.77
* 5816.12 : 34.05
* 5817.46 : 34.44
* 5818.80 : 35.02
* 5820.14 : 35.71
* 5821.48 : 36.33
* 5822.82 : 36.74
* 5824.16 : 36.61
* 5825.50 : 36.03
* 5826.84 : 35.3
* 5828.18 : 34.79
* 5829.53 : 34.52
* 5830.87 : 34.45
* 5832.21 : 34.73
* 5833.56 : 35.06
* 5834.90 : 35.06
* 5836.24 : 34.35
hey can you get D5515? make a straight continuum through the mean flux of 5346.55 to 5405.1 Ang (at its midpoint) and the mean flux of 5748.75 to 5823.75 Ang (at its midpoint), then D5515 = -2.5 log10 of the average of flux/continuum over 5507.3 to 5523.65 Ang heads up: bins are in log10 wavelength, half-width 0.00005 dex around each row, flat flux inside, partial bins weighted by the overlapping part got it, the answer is 0.213 mag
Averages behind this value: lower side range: 21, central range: 19.8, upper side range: 29.9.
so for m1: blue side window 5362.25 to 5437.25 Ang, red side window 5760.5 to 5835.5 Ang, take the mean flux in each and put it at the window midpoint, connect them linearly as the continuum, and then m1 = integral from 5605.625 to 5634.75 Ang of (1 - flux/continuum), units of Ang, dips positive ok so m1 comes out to 6.5 Ang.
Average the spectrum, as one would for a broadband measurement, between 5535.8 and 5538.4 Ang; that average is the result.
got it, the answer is 19.8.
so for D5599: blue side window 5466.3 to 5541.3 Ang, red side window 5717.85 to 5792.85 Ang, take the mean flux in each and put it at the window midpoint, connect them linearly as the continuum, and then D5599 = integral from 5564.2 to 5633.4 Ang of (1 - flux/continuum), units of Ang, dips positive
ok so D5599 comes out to 5.8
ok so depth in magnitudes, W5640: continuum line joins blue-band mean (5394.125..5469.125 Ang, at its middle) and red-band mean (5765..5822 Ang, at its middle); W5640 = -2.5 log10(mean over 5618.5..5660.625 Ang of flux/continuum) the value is 0.24 mag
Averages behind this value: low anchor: 20.2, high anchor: 30.8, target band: 21.1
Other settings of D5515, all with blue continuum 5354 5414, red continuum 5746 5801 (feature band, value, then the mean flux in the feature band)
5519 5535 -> 0.160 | 20.2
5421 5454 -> 0.058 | 20.6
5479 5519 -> 0.144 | 20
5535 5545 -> 0.167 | 20.2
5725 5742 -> 0.121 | 24.2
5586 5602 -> 0.185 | 20.7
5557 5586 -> 0.197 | 20.2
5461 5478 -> 0.084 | 20.7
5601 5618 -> 0.214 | 20.4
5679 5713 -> 0.214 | 21.7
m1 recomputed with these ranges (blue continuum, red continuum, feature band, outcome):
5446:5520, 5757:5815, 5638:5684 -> 7.90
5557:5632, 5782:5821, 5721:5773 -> 6.47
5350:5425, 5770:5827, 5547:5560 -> 2.50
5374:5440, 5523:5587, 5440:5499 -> -1.15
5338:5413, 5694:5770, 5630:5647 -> 1.59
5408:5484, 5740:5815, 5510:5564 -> 6.06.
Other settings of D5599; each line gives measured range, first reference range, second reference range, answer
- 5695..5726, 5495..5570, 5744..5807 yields 3.7 Ang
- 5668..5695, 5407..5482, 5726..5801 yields 4.6 Ang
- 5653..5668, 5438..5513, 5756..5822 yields 2.5 Ang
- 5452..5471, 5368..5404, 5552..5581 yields 0.3 Ang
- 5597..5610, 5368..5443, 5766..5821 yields 2.5 Ang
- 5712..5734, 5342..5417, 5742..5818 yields 3.2 Ang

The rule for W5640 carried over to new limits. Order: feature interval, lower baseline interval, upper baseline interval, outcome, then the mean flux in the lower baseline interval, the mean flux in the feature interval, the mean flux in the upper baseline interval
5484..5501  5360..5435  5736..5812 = 0.12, 20.4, 20.1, 28.3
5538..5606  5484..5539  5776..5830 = 0.11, 20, 20.3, 32.2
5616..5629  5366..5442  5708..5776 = 0.14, 20.5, 20.5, 25.1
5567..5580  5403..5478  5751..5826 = 0.20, 20.1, 20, 30.2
